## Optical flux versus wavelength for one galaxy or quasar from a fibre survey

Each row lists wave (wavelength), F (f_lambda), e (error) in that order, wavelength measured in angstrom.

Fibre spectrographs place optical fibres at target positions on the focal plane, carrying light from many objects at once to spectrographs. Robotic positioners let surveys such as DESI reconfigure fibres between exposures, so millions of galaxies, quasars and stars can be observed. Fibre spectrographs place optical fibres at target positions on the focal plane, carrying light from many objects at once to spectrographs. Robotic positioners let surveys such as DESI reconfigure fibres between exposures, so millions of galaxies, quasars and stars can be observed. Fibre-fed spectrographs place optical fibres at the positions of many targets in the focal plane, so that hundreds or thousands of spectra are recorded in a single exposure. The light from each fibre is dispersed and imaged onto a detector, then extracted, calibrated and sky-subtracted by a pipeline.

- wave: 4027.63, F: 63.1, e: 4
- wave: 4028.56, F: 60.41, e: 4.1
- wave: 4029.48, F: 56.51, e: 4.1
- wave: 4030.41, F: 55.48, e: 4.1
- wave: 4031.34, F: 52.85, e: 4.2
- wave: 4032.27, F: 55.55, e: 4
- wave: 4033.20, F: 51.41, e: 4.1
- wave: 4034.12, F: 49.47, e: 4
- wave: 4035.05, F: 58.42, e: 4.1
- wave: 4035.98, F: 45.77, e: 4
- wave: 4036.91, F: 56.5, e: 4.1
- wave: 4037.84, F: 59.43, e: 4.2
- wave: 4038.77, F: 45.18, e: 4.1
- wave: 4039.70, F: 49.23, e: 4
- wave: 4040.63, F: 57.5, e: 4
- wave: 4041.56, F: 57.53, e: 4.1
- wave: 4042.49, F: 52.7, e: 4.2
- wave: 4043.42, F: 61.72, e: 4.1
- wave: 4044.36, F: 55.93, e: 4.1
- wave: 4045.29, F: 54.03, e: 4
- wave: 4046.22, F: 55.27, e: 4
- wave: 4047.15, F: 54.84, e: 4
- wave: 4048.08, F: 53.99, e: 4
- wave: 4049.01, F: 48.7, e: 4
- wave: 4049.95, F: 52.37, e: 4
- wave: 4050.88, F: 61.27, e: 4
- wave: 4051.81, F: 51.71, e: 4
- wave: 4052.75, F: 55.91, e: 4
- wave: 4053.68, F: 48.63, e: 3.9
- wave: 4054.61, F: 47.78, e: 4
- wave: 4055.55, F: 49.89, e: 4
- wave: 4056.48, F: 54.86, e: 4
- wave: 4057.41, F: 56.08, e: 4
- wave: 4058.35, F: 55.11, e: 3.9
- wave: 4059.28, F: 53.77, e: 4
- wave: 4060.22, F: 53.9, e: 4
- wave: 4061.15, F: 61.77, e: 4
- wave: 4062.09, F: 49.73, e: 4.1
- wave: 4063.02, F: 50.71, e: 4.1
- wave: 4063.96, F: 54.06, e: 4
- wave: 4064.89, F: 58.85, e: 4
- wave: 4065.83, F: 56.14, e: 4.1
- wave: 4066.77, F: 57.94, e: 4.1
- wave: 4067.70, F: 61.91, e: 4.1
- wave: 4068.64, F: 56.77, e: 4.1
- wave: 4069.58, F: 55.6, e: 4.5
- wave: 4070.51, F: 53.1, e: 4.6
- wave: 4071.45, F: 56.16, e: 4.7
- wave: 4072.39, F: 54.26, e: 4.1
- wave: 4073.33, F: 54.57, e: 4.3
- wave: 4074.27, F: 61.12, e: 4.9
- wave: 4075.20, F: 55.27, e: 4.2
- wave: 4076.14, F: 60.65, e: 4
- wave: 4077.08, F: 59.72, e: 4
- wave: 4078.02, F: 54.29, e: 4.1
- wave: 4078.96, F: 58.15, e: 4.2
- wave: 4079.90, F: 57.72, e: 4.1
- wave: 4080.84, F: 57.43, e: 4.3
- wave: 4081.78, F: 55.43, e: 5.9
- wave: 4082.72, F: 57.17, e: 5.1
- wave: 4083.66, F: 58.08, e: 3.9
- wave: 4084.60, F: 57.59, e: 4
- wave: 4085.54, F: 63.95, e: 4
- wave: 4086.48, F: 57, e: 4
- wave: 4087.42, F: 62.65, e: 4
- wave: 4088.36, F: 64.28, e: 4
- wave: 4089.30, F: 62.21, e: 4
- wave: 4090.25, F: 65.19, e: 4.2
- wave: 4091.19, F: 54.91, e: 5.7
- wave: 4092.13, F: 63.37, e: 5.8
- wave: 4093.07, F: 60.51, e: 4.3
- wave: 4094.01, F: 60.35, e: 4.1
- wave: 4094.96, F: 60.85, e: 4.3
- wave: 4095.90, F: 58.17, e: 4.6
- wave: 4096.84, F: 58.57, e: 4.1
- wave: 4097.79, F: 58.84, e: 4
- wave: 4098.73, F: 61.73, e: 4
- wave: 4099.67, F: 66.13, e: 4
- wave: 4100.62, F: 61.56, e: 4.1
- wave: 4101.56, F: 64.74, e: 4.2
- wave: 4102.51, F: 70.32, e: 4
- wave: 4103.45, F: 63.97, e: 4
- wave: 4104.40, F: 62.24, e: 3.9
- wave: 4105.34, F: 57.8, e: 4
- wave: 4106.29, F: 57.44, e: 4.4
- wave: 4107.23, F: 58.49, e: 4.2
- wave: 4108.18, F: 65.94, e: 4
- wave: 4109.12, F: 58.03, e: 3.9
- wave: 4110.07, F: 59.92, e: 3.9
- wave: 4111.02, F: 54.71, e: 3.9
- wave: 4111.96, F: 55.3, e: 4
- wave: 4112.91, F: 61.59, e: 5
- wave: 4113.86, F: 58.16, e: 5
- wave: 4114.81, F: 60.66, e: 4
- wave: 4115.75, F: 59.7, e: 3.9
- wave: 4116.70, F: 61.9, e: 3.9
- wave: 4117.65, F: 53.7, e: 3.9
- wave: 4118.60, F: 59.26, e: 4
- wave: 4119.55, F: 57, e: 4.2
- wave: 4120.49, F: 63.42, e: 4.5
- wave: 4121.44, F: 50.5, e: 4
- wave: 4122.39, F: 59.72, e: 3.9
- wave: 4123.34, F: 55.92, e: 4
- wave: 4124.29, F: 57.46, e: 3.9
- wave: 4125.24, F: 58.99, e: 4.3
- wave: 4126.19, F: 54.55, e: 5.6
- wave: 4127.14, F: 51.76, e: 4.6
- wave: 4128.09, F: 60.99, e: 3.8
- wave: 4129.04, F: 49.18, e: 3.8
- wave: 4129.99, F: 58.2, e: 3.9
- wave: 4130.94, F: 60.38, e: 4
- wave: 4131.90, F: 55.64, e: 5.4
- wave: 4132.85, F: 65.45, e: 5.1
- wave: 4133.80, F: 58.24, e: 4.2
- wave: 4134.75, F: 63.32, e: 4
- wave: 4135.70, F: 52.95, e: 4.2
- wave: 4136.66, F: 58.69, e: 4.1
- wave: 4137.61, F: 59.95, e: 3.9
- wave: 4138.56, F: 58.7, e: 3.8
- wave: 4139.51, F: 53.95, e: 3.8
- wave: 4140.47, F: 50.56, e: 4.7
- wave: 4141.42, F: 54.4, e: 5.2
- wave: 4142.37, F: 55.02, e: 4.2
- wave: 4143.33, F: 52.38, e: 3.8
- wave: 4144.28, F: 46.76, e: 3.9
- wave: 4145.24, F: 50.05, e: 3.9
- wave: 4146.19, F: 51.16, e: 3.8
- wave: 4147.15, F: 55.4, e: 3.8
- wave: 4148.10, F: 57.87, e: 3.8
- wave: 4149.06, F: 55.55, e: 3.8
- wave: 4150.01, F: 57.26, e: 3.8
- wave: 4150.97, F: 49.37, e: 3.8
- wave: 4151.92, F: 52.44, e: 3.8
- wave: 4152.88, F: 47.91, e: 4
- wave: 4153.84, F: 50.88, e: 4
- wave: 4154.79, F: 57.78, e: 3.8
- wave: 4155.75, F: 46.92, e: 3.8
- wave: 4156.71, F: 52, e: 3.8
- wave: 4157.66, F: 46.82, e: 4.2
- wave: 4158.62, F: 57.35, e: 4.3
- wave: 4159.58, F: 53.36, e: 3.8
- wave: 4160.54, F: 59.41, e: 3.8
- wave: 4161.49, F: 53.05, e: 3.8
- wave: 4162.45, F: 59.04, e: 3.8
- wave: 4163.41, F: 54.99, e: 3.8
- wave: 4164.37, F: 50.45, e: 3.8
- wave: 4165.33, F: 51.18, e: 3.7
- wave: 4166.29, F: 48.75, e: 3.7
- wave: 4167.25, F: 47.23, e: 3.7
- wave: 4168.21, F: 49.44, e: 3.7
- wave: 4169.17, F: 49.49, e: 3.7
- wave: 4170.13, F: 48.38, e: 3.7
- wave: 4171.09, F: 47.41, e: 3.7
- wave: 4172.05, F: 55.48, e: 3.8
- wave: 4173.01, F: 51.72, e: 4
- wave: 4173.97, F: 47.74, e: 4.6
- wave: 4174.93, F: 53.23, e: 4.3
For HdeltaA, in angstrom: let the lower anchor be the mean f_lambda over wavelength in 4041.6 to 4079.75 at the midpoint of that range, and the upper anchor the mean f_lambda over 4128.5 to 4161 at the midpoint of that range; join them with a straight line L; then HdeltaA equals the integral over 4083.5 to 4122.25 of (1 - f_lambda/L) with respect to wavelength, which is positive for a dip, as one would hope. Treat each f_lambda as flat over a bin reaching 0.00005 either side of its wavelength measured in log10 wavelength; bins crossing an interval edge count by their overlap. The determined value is -3.8 angstrom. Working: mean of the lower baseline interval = 55.3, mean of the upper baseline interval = 54.6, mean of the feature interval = 60.3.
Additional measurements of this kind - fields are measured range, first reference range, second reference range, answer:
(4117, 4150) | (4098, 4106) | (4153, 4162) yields 0.71 angstrom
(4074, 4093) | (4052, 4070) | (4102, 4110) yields -0.37 angstrom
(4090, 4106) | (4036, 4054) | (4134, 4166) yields -2.26 angstrom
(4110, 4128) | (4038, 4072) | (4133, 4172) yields -1.31 angstrom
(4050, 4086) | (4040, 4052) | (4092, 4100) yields 1.08 angstrom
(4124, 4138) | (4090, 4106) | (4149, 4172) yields -0.30 angstrom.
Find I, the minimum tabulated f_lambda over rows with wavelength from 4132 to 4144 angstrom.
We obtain 50.56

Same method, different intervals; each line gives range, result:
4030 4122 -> 45.18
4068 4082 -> 53.1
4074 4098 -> 54.29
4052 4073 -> 47.78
